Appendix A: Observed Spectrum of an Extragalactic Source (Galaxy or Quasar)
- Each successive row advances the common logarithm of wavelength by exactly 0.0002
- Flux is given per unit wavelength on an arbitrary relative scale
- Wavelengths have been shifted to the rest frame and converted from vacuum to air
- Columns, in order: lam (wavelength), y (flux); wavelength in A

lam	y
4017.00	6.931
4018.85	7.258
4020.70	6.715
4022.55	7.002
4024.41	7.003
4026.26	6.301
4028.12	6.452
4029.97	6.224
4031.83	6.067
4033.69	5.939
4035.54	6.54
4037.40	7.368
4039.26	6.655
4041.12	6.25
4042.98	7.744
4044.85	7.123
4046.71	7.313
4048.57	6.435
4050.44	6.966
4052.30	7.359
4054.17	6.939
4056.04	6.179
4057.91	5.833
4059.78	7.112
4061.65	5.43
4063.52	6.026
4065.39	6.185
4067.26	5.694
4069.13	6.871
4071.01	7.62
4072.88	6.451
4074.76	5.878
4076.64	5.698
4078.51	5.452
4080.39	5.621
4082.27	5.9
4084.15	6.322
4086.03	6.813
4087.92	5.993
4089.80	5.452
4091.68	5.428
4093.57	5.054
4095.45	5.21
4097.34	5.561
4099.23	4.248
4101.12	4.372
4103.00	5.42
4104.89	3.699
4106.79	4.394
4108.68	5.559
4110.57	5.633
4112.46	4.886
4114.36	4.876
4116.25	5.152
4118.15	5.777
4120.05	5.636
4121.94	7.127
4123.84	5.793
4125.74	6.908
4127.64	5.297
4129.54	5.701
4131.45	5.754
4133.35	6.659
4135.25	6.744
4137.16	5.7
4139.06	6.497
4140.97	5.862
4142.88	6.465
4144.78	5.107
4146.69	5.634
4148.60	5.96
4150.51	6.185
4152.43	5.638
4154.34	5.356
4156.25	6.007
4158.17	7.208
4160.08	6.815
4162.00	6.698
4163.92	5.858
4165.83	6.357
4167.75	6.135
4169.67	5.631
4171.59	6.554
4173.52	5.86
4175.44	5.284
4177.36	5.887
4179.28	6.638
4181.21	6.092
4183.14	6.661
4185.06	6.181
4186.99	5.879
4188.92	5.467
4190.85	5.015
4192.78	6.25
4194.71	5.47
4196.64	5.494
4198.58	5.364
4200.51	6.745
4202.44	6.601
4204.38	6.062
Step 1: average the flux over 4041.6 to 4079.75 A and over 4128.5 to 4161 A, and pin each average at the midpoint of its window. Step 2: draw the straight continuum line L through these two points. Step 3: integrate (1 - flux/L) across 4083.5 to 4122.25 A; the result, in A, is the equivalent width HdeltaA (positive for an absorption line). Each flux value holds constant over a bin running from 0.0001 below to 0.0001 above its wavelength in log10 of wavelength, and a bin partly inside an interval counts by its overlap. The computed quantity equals 5.9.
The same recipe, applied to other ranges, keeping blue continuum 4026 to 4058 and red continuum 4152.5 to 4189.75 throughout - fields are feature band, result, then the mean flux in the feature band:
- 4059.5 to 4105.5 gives 5.5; 5.73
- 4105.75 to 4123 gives 2.5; 5.44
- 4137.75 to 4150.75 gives 0.6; 5.94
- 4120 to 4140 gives 0.4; 6.19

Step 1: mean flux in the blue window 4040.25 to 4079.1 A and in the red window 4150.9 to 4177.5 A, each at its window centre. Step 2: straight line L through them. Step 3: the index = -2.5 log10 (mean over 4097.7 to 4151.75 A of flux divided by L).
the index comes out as 0.12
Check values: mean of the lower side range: 6.51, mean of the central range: 5.61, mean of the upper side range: 6.1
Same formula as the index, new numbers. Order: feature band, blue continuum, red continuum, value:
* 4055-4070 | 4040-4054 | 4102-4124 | 0.08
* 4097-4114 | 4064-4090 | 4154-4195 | 0.26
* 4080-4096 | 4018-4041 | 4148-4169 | 0.12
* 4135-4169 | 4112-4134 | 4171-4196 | -0.04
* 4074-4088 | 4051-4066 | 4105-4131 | 0.02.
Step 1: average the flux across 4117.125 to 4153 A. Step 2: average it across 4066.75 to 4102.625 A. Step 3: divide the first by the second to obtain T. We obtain 1.05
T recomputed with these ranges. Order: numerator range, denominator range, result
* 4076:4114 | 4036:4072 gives 0.80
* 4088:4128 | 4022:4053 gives 0.79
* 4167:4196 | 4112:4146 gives 1.00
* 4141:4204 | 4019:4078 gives 0.92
